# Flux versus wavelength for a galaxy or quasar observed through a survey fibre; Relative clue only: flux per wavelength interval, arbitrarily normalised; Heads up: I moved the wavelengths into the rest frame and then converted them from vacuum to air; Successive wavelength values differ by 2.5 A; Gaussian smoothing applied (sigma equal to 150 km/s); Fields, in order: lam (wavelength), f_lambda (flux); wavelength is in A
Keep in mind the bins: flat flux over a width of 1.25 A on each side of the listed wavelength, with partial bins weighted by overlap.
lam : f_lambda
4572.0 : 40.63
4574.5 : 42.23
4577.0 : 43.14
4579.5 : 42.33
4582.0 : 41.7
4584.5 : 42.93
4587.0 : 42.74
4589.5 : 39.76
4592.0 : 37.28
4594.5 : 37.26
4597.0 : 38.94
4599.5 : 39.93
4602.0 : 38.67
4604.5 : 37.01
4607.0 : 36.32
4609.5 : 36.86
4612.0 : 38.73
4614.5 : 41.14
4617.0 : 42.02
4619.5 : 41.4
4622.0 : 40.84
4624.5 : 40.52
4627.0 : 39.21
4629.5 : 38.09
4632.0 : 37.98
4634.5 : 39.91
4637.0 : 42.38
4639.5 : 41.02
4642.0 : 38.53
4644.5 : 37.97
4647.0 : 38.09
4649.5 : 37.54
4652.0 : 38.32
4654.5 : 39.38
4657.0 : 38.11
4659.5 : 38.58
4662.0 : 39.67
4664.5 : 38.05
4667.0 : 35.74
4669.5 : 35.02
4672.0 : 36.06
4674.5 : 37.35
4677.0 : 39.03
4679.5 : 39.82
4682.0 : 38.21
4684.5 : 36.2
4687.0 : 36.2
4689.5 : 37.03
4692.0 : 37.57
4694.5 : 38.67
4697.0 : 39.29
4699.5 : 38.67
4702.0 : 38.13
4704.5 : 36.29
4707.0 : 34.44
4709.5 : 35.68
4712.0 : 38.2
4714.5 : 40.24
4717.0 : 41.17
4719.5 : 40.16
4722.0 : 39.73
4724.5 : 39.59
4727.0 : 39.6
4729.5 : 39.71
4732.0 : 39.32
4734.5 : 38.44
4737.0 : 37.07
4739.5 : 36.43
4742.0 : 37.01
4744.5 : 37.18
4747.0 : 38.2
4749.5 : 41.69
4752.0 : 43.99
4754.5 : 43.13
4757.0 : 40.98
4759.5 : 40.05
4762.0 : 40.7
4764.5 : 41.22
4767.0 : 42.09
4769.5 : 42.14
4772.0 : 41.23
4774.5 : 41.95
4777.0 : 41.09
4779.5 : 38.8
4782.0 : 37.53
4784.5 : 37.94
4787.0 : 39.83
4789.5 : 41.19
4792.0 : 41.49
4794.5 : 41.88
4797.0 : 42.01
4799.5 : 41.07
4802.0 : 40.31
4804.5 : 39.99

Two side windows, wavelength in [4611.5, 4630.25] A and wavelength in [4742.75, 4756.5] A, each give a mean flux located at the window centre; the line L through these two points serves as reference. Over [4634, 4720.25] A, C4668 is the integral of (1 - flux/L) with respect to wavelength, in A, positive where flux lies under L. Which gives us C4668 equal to 5.0 A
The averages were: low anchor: 40.4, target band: 38.2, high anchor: 40.7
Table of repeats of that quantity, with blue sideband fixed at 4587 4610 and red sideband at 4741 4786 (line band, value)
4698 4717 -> 1.0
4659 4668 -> 0.3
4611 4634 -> -0.8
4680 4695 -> 0.8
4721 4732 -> 0.1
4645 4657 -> 0.2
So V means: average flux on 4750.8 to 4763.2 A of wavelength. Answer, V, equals 41.8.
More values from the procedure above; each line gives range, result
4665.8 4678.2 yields 36.6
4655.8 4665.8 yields 38.6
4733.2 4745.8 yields 37.2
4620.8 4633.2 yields 39.3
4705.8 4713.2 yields 36.1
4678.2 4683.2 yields 39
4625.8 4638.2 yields 39.5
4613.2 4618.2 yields 41.5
